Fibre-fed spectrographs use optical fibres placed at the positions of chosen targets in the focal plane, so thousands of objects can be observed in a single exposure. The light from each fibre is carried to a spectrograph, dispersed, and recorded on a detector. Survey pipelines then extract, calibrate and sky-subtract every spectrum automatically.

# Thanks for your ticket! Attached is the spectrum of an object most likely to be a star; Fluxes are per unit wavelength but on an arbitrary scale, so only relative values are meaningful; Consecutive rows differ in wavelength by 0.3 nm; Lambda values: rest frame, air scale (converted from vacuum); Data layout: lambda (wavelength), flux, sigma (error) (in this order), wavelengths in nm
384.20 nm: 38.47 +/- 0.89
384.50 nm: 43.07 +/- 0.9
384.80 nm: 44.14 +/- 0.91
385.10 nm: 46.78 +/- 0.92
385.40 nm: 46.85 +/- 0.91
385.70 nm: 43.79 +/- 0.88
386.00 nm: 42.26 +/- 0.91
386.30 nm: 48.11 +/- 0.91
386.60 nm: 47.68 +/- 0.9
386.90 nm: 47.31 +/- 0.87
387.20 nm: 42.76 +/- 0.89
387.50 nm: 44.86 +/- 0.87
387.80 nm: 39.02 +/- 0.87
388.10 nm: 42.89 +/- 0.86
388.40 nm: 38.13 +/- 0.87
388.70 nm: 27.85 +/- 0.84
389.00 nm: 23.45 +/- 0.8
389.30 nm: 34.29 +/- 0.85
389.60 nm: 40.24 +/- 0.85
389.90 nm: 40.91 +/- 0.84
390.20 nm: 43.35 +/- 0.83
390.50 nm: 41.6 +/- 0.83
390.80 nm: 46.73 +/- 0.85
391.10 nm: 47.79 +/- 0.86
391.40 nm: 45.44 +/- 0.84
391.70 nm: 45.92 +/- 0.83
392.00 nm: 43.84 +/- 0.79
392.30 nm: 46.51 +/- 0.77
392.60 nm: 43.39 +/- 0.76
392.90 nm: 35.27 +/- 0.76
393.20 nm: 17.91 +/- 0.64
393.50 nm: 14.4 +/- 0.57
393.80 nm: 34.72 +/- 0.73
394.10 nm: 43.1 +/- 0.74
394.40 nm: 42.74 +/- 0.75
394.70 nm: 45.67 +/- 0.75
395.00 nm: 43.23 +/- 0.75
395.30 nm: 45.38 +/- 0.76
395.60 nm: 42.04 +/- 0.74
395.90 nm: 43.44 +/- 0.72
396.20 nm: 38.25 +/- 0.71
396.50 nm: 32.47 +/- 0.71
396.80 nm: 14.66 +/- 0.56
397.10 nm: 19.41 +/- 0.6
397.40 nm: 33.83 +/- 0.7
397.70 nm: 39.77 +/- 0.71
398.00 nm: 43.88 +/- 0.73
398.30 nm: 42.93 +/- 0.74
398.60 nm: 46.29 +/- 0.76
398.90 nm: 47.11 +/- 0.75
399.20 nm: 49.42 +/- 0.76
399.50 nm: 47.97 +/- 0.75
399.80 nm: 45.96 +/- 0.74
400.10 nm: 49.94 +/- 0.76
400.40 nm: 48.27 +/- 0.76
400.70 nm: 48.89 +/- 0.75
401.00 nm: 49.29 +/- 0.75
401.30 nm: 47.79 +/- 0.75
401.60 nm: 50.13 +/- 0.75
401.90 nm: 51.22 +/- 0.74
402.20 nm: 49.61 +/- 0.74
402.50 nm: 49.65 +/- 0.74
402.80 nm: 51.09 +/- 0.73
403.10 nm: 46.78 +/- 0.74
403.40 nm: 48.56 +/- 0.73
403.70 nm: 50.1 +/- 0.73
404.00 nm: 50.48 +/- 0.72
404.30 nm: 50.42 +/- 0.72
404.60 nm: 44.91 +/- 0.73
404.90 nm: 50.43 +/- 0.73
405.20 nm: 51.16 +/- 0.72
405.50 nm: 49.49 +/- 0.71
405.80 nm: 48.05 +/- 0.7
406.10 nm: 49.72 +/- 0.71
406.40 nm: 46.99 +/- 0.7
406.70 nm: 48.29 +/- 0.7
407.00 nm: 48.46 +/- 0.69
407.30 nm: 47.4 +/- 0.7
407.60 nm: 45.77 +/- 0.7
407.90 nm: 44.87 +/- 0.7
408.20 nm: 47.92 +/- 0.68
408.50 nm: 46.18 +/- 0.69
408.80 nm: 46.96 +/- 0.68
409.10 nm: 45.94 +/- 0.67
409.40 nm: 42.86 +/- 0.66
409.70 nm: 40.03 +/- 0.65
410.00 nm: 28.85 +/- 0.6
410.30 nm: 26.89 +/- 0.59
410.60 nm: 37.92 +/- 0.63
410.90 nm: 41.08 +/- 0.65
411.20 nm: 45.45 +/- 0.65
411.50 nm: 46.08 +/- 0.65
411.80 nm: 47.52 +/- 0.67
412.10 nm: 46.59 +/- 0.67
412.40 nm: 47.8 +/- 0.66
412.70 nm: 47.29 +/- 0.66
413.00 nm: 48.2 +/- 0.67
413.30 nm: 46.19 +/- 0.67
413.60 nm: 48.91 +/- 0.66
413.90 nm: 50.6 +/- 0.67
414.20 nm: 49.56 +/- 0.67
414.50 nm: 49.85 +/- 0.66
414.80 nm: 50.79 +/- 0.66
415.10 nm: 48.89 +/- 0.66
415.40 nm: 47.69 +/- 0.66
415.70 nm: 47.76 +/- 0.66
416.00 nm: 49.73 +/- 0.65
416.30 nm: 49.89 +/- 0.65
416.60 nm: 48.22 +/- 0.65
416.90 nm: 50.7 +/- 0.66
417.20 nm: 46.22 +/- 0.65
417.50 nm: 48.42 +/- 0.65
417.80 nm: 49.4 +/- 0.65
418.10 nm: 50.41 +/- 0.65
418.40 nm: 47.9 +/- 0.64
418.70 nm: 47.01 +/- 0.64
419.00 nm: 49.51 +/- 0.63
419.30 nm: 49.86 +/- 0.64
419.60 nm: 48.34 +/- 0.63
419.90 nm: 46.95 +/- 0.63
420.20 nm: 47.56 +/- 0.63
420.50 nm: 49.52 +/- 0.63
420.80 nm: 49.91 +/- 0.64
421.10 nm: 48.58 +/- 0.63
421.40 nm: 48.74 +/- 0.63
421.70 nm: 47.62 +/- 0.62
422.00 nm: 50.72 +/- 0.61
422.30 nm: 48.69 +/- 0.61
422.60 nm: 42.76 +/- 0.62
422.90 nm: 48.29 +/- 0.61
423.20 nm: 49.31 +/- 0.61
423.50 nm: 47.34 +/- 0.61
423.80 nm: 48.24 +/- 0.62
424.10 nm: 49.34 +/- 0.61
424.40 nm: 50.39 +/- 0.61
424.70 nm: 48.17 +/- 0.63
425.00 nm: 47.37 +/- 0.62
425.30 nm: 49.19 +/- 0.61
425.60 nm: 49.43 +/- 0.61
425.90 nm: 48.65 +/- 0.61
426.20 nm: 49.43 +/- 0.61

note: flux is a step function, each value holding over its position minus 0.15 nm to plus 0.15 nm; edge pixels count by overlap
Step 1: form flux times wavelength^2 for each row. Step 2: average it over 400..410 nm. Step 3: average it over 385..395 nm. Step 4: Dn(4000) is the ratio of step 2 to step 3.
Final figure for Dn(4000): 1.3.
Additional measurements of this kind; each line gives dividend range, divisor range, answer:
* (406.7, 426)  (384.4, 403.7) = 1.25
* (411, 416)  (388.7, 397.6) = 1.42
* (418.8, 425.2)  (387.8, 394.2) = 1.49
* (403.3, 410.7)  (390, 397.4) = 1.28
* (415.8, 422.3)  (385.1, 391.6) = 1.36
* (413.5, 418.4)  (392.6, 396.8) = 1.50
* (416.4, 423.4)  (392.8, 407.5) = 1.22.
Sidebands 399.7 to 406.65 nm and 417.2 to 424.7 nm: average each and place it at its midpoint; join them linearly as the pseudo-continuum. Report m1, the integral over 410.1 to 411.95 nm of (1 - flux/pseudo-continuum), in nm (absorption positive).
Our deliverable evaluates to 0.32 nm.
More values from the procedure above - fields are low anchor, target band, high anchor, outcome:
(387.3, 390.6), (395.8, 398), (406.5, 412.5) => 0.43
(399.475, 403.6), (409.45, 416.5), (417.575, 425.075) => 0.48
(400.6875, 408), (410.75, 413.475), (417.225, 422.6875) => 0.13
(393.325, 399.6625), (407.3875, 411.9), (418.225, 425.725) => 0.14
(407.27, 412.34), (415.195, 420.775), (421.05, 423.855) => -0.30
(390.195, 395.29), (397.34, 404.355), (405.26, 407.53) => -0.40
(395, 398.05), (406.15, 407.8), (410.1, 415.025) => -0.21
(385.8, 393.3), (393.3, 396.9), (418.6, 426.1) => 0.46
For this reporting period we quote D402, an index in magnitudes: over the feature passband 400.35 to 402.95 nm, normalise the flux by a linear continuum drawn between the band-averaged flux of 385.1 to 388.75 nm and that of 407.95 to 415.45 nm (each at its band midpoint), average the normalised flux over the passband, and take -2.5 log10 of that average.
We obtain -0.12 mag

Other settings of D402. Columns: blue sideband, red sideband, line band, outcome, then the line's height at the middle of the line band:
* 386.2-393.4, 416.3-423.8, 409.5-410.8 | 0.32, 45.8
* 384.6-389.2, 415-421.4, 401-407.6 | -0.08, 45.6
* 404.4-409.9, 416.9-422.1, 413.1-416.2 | -0.02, 47.9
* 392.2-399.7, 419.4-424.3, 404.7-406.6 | -0.17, 41.9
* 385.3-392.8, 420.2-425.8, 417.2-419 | -0.02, 47.6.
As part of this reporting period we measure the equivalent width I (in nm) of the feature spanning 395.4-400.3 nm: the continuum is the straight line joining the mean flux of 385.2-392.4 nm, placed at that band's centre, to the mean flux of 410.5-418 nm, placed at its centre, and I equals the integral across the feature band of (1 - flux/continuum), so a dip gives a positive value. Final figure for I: 0.46 nm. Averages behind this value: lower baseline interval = 42.2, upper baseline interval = 47.7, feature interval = 40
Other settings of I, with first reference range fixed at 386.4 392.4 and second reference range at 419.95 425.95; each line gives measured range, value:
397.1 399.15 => 0.11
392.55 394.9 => 0.44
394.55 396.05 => -0.04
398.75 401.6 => -0.30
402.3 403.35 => -0.11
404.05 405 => -0.09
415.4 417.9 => -0.08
